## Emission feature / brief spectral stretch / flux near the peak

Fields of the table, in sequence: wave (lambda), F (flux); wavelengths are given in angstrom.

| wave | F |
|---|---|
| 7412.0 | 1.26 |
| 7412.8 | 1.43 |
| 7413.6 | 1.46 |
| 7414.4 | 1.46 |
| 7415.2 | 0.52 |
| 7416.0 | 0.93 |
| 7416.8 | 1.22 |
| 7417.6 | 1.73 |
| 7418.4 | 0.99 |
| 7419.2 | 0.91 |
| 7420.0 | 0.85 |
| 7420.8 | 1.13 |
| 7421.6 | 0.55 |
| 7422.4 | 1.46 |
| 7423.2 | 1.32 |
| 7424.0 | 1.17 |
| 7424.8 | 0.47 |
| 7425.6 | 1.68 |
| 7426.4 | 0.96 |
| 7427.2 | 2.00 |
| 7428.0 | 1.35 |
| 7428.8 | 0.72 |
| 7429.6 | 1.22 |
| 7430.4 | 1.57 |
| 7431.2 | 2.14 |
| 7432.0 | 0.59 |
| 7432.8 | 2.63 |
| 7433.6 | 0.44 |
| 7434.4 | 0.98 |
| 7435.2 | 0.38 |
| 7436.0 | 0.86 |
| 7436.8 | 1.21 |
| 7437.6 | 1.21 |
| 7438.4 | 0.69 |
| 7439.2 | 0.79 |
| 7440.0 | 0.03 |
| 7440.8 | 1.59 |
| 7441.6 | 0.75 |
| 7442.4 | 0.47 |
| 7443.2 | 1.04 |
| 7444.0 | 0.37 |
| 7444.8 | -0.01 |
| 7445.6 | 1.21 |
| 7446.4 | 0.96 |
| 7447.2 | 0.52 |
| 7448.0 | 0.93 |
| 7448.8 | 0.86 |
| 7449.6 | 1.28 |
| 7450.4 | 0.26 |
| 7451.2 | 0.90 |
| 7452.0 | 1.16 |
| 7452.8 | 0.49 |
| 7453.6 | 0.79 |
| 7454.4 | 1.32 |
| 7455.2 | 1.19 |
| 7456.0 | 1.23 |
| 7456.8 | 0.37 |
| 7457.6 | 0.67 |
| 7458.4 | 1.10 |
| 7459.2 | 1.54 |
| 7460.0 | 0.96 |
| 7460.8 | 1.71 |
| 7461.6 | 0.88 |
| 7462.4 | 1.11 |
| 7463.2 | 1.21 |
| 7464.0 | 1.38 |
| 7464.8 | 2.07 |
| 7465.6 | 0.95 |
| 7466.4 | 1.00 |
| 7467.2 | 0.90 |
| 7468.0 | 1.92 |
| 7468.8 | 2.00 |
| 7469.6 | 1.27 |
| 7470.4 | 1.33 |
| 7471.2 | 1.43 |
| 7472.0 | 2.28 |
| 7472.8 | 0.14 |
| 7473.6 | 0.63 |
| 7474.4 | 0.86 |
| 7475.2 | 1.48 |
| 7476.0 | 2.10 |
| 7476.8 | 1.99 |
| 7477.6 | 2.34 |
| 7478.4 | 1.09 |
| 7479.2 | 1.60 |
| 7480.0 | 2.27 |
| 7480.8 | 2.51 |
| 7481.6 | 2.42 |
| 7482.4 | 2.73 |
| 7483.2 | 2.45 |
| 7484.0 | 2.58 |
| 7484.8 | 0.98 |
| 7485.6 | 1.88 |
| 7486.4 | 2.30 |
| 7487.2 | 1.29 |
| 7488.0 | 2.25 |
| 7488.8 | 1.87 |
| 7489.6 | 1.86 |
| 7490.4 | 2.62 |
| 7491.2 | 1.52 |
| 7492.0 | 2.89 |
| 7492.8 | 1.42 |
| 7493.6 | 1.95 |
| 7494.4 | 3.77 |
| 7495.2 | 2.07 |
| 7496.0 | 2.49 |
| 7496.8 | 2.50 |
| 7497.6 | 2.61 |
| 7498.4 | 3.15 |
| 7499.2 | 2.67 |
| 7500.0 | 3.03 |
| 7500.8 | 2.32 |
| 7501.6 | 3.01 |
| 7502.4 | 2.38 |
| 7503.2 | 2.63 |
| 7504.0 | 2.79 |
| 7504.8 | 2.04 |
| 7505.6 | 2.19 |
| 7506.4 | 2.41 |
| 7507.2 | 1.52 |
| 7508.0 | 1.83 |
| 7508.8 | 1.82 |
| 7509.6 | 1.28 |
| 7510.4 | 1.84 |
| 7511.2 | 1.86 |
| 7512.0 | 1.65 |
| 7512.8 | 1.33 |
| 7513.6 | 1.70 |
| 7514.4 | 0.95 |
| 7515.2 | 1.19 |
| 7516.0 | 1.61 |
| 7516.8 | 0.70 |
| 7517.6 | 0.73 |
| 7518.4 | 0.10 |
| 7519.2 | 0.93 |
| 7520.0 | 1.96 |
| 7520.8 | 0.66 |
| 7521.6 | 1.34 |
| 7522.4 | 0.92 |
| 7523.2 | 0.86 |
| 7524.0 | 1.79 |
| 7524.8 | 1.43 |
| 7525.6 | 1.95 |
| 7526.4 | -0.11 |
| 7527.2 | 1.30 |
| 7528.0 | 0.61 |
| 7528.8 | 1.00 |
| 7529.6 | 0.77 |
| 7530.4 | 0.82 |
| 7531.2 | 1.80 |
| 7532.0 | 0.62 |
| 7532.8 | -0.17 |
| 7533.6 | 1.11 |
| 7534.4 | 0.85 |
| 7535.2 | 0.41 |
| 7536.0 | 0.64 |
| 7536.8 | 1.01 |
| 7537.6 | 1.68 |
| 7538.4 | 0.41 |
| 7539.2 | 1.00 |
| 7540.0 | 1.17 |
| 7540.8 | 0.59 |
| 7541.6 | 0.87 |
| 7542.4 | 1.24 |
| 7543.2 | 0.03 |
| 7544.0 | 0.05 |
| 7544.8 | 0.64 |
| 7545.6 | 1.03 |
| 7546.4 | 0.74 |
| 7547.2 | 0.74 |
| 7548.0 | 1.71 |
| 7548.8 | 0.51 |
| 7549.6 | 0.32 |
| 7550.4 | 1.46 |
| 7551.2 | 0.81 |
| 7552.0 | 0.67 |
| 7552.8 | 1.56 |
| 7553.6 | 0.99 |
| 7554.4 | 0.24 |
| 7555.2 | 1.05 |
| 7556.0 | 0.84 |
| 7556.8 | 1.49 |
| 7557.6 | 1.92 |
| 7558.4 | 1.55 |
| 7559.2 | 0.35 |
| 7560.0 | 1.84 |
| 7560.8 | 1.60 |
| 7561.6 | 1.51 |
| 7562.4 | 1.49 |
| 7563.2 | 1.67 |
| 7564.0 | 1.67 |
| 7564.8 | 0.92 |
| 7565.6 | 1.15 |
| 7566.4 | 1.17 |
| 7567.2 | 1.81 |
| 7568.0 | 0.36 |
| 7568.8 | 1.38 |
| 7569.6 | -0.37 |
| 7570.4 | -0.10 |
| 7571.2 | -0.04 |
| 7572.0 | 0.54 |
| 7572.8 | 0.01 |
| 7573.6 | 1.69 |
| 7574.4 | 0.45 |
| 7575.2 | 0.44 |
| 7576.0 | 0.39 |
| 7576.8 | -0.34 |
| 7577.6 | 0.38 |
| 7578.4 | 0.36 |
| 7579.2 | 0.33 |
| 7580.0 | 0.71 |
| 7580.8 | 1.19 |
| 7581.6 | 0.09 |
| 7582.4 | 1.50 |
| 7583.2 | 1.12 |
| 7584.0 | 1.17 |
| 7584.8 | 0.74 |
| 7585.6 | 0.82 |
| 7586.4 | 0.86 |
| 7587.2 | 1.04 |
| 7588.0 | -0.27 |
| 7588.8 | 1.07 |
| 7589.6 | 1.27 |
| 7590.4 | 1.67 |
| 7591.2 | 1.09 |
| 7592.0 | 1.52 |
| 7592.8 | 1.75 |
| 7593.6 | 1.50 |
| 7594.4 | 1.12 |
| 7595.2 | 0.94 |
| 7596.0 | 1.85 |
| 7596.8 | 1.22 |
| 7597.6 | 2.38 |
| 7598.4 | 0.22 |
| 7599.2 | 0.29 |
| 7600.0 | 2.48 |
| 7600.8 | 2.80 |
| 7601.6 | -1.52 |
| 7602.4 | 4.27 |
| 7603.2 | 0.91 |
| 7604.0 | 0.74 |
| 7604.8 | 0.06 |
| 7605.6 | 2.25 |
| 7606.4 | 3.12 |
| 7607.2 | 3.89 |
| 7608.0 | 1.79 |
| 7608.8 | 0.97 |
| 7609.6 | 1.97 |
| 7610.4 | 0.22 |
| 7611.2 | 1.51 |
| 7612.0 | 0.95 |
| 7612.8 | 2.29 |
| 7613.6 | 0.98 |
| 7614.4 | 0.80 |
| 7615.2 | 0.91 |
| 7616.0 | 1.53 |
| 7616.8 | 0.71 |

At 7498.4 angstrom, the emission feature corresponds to C III] 1909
